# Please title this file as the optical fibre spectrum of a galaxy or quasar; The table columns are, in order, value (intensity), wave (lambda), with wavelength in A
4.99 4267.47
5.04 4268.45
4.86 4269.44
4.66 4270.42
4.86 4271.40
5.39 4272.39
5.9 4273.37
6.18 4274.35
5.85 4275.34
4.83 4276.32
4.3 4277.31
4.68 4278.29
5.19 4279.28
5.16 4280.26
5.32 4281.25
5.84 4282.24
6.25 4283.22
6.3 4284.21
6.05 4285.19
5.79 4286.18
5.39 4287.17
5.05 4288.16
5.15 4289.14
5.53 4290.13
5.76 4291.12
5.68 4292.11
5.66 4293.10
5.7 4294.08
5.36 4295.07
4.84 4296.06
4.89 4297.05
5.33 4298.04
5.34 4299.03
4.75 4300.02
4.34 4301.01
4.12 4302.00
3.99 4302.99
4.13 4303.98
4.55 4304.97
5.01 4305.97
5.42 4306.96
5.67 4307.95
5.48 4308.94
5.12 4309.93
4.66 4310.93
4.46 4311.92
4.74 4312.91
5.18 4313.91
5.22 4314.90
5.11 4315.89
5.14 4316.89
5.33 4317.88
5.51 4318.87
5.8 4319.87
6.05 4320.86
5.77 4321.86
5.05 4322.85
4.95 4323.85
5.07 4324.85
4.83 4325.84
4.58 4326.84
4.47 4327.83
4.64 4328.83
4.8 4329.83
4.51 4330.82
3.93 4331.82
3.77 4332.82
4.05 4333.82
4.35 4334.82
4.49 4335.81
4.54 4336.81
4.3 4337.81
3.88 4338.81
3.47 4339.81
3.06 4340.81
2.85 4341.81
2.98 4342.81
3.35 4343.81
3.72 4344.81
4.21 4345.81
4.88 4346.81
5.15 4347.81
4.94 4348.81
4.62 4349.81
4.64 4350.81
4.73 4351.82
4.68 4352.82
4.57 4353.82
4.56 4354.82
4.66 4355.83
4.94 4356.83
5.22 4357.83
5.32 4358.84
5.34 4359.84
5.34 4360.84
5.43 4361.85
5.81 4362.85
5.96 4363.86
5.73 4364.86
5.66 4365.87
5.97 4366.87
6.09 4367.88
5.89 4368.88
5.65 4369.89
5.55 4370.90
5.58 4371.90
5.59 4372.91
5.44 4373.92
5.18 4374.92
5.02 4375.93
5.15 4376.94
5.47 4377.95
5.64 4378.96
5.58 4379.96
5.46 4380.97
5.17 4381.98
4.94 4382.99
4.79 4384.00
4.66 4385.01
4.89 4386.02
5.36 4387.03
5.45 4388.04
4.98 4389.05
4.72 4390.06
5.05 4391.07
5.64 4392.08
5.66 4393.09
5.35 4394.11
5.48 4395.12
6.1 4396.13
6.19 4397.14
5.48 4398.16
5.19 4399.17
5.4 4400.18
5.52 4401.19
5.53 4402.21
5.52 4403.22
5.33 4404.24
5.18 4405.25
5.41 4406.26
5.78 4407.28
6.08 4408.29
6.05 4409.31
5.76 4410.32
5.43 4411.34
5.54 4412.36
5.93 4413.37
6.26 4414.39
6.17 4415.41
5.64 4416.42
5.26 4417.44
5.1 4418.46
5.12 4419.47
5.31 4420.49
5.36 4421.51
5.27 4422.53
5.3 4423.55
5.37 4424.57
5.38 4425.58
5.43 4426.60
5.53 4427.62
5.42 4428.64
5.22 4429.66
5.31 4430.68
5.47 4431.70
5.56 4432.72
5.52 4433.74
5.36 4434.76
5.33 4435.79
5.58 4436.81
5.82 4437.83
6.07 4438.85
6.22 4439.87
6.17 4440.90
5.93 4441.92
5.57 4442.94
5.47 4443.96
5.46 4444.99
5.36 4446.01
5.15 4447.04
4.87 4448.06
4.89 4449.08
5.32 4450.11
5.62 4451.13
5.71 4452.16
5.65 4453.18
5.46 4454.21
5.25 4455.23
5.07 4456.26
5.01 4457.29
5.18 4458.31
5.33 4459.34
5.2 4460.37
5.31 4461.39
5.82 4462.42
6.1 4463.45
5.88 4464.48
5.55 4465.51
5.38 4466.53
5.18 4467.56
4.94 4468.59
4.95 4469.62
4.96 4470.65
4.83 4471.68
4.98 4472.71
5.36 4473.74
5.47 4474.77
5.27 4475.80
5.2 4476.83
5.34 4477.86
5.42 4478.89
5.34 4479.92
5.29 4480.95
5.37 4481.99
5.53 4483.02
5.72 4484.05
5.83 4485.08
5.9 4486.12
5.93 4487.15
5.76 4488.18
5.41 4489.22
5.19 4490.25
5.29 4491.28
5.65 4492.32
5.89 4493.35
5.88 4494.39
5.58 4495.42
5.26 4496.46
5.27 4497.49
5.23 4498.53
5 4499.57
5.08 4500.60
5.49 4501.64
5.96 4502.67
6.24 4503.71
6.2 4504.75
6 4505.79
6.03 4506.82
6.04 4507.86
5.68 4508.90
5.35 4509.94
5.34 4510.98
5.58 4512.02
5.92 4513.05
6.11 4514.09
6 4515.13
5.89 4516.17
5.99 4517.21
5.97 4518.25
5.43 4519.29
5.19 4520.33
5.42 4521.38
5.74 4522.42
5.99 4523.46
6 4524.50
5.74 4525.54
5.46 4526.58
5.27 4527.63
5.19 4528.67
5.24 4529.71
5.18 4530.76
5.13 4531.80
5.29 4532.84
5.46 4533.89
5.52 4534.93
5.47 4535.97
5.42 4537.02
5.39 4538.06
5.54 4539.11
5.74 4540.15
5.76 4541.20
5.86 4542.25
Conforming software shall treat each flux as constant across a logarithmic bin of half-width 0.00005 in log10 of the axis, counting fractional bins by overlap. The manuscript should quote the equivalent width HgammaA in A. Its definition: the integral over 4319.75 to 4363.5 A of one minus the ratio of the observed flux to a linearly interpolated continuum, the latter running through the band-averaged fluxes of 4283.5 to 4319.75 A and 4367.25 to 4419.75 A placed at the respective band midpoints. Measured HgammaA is 5.9 A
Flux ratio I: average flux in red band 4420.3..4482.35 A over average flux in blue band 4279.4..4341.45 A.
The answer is 1.09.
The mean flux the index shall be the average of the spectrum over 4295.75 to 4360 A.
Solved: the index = 4.67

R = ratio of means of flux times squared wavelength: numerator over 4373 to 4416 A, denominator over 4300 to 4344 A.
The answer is 1.2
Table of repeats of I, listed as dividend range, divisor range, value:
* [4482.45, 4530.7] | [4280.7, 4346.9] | 1.16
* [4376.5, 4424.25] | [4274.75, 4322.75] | 1.04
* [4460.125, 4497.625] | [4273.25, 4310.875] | 1.04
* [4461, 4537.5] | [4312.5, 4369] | 1.15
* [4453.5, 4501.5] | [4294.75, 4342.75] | 1.14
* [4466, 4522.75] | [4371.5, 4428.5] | 1.02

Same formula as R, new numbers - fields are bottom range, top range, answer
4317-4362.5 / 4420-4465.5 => 1.24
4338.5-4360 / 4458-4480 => 1.29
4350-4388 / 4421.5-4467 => 1.07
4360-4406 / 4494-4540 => 1.09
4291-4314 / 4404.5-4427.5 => 1.17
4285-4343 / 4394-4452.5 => 1.20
